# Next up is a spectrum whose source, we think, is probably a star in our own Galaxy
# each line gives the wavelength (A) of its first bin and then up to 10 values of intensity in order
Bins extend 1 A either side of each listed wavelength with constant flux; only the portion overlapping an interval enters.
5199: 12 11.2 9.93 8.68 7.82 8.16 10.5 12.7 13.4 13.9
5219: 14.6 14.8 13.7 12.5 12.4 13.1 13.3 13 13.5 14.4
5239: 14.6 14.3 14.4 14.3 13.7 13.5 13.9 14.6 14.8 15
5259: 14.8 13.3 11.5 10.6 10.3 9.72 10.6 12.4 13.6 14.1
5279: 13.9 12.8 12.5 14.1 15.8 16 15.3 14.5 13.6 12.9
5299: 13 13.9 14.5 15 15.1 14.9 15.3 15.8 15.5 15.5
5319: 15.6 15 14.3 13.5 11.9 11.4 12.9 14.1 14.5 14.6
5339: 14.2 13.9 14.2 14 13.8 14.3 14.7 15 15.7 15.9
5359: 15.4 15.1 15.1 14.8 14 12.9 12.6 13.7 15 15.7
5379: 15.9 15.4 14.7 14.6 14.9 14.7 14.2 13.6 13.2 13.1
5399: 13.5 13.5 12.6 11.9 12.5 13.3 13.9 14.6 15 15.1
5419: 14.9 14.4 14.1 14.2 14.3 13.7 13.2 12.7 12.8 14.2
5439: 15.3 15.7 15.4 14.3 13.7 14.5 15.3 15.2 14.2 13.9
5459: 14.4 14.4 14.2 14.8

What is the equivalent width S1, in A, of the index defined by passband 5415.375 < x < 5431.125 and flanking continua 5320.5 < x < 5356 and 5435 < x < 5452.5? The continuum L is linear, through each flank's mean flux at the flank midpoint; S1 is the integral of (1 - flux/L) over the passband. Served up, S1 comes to 0.25 A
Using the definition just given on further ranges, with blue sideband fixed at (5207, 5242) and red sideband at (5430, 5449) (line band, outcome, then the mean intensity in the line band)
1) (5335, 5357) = -1.40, 14.5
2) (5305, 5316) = -1.51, 15.3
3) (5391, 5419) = 0.75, 13.6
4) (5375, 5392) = -1.43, 15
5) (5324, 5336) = 0.44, 13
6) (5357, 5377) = -0.99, 14.4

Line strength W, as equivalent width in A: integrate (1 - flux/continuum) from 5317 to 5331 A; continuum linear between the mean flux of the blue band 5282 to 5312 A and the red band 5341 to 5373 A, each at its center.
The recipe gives 0.7 A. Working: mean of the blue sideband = 14.4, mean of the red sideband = 14.5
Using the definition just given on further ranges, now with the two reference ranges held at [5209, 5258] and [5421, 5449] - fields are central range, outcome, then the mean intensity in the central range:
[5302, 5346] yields -1.6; 14.3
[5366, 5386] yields -0.7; 14.4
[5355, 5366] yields -1.1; 15.3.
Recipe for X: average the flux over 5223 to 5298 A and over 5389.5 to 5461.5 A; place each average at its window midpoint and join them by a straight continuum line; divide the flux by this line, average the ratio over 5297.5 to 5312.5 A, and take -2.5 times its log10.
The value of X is -0.07 mag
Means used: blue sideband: 13.5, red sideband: 14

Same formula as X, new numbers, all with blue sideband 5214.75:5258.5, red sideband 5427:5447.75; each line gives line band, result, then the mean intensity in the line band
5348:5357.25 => -0.08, 15.1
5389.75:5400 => 0.04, 13.5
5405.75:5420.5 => 0.00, 14.2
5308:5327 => -0.07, 14.9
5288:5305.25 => -0.02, 14.3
